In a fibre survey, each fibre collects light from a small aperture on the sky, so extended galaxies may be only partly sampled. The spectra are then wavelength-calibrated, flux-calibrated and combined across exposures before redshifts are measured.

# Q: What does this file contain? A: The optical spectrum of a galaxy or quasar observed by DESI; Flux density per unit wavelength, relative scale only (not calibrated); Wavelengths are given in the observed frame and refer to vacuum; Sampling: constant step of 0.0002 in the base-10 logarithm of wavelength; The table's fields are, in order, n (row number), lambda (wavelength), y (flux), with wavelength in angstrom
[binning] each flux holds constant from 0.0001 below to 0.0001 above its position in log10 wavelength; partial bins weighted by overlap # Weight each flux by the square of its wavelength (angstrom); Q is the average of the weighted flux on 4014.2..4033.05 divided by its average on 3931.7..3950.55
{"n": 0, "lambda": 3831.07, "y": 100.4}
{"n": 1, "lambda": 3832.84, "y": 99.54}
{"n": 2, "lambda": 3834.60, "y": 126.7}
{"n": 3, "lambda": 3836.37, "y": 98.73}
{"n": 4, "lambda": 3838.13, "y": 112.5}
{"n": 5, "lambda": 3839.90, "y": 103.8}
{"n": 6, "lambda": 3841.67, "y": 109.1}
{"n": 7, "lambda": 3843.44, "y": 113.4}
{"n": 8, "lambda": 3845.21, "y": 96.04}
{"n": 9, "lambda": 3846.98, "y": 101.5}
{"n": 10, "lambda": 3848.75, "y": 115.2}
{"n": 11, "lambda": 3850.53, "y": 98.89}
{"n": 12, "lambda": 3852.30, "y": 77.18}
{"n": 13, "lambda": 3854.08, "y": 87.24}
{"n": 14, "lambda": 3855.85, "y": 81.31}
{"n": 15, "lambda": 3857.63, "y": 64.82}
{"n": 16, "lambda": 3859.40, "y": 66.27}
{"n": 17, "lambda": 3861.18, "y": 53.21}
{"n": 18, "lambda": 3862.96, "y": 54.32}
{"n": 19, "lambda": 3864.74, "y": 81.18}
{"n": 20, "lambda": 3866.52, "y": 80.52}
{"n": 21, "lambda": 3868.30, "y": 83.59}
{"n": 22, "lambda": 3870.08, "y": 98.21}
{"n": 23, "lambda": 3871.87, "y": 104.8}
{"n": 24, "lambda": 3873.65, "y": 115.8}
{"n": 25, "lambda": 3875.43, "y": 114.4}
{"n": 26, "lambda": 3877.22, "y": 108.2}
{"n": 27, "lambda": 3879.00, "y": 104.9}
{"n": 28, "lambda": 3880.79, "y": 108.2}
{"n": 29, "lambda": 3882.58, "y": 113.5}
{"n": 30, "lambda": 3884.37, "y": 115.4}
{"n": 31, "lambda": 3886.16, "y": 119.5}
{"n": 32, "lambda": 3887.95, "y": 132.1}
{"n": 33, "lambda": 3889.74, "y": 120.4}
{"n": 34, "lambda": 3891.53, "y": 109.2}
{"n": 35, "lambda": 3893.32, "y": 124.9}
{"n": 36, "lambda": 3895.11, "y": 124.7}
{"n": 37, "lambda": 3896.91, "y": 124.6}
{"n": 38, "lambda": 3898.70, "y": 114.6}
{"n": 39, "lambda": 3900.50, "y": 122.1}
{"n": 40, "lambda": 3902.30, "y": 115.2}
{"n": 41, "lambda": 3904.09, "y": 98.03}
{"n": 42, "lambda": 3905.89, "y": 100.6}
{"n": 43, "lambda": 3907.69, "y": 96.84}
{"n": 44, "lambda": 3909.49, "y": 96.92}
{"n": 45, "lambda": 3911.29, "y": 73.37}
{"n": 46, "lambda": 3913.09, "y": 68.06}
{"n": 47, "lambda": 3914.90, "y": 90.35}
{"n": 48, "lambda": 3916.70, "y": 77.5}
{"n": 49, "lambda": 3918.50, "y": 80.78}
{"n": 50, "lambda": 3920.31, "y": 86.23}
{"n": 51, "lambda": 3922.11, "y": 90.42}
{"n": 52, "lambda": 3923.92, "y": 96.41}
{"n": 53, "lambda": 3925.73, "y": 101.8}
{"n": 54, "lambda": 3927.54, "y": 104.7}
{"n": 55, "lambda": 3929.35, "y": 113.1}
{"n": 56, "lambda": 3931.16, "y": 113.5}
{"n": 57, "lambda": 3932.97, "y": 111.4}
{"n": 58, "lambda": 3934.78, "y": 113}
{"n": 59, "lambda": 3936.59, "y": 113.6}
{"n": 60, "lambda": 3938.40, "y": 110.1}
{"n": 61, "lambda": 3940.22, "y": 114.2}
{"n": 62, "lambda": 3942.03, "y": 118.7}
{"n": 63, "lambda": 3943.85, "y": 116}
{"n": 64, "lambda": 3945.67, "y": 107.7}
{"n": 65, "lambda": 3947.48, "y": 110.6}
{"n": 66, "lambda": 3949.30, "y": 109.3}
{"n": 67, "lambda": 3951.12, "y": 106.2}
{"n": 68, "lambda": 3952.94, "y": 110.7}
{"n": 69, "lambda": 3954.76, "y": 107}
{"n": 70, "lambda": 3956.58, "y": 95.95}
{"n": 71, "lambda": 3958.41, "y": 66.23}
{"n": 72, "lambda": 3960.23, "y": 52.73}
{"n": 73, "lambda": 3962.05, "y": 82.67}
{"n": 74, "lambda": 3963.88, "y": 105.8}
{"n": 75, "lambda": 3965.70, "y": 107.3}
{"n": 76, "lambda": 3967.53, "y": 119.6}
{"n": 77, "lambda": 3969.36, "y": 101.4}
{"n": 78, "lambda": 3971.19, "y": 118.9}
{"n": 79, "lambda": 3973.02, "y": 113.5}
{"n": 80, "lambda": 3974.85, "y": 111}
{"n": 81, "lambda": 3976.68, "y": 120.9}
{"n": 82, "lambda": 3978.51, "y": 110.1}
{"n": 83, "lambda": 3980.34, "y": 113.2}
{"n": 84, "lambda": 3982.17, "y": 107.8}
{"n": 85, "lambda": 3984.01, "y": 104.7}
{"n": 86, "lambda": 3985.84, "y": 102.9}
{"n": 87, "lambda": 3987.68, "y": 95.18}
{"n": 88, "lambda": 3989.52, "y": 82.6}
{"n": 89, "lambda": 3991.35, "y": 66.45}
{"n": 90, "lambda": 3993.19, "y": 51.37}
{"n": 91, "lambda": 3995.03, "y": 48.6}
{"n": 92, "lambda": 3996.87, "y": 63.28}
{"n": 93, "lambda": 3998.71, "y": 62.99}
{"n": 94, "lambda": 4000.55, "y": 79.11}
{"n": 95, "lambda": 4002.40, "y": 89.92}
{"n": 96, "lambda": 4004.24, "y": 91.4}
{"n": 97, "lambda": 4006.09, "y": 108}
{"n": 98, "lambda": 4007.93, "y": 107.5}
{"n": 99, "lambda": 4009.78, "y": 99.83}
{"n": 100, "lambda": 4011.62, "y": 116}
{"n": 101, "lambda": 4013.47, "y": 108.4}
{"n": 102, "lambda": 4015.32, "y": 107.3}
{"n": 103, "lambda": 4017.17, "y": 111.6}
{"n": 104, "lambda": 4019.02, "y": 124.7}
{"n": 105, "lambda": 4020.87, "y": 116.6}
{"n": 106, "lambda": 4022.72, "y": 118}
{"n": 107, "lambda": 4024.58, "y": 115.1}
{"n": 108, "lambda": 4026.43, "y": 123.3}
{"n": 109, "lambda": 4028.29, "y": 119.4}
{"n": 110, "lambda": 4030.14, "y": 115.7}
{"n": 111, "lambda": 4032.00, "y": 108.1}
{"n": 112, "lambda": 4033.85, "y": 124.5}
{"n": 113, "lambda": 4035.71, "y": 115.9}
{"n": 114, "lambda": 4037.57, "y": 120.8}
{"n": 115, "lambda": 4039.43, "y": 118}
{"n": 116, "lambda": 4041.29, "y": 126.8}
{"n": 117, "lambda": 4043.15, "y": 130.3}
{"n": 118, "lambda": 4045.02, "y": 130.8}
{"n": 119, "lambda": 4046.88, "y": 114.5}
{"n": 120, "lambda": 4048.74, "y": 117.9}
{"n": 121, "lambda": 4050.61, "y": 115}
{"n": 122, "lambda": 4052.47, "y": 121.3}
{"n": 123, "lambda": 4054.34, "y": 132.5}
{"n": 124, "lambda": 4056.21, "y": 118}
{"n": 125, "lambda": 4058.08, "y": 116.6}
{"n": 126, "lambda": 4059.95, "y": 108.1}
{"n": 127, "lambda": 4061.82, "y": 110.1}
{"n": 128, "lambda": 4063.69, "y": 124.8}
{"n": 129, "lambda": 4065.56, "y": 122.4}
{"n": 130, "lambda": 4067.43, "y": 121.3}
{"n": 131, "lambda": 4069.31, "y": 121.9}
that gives 1.08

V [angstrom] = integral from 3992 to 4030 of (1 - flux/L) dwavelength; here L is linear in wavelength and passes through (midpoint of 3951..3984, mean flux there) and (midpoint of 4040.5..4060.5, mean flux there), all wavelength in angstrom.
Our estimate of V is 4.9 angstrom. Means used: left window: 103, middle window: 98.3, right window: 121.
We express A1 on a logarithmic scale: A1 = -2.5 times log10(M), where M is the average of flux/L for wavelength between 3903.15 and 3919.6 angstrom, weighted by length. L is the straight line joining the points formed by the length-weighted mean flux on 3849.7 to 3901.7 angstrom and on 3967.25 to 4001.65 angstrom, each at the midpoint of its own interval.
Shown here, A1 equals 0.13 mag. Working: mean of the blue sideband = 100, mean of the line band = 87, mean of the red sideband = 92.8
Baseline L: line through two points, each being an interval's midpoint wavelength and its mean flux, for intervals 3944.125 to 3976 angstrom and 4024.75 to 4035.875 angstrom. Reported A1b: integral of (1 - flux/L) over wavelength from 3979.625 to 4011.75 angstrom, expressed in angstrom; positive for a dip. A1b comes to 6.6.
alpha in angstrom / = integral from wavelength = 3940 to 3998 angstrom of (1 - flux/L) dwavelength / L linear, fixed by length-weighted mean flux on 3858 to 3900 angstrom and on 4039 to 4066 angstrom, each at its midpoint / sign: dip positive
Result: 7.3 angstrom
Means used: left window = 103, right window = 120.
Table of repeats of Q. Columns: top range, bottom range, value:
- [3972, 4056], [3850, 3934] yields 1.15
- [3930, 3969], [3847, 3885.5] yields 1.18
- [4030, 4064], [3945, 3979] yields 1.21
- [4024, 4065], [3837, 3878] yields 1.42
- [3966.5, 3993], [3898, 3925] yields 1.14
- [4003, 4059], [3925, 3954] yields 1.10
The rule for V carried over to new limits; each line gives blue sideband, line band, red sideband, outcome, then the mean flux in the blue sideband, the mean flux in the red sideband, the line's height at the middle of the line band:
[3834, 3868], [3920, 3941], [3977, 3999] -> -4.48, 90.2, 85.7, 87.6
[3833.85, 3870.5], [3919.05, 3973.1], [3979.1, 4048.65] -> -2.94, 90.4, 104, 98.3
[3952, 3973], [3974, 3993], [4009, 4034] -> 0.74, 97.8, 115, 104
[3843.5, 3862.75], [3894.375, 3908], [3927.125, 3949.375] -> -1.72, 84.3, 112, 100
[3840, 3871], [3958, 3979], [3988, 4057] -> -0.37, 86.4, 106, 99.6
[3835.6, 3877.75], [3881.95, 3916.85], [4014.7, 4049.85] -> -3.13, 92.3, 119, 98.8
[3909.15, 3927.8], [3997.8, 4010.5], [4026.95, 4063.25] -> 2.08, 87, 119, 109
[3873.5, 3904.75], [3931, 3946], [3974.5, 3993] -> -0.85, 116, 99.2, 107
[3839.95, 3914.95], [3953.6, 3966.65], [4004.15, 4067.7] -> 2.39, 99.7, 117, 109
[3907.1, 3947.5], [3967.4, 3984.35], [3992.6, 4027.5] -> -2.31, 100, 97.6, 98.6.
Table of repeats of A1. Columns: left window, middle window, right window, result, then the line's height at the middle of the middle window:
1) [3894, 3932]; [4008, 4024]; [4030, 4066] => 0.02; 115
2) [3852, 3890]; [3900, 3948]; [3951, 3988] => -0.03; 98.9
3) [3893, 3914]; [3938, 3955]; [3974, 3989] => -0.05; 106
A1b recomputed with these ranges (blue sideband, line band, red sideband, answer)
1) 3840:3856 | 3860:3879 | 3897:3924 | 1.5 angstrom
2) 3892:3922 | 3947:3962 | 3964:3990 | 1.7 angstrom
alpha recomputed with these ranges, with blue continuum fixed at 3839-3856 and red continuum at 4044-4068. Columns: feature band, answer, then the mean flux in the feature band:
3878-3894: -2.1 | 116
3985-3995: 3.2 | 76.7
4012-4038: 0.0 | 116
